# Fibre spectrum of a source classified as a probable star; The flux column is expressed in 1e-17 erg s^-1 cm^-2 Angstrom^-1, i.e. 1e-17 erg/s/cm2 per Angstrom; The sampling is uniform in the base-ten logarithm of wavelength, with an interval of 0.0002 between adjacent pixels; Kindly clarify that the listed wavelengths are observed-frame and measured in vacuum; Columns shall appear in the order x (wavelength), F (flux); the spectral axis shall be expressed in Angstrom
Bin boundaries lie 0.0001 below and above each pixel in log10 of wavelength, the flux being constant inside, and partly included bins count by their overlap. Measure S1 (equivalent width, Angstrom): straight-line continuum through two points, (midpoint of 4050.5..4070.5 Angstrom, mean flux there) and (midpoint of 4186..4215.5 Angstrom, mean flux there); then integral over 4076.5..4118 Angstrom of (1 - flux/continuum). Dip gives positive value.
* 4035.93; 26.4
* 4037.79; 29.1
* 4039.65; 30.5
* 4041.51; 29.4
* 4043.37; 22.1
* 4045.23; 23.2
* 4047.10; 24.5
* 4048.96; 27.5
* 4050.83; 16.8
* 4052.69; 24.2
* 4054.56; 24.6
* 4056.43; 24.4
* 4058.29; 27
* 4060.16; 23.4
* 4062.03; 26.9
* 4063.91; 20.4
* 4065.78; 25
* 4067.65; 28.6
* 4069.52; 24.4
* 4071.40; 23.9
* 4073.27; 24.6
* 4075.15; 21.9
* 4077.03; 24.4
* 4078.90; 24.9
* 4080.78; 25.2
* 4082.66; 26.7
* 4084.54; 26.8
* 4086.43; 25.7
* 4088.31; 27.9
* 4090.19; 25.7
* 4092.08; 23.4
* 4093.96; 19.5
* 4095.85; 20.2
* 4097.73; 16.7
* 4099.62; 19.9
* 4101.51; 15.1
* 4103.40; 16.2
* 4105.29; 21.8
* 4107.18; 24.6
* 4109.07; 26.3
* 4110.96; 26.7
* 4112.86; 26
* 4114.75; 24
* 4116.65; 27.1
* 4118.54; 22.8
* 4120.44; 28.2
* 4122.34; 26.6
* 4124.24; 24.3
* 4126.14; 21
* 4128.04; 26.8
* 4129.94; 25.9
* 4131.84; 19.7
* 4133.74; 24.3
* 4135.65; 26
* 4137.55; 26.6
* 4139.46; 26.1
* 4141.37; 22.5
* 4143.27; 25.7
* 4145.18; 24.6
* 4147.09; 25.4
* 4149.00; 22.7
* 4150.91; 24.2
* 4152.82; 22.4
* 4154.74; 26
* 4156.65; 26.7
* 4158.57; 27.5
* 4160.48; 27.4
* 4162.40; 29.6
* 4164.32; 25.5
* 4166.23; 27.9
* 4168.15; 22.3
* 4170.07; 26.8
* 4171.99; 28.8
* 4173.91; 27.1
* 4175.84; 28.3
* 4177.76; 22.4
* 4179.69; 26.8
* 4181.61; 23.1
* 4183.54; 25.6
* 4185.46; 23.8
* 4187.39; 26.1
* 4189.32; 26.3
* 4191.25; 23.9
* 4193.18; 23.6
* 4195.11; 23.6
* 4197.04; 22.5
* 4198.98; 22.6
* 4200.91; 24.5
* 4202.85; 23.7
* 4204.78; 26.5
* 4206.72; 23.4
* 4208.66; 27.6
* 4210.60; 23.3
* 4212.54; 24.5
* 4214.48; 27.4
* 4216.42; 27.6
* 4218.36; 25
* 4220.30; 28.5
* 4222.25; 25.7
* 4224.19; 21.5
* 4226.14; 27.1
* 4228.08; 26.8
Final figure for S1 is 1.8 Angstrom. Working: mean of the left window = 24.4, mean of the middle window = 23.4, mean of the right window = 24.6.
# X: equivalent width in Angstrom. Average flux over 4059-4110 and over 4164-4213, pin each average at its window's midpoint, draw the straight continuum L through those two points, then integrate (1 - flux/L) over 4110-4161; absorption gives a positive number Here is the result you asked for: -1.9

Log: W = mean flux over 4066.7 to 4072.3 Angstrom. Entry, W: 25.6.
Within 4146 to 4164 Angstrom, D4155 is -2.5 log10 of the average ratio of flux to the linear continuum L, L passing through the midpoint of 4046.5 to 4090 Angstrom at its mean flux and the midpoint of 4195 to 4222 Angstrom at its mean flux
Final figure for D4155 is -0.032 mag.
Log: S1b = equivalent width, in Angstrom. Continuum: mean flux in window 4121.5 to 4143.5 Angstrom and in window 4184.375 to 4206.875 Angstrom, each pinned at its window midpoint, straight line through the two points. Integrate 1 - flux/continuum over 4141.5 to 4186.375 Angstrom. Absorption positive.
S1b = -2.22 Angstrom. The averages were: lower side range 24.6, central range 25.6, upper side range 24.2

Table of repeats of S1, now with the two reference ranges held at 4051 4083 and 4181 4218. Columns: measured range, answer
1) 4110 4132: -0.5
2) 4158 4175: -1.6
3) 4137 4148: -0.2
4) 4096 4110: 2.6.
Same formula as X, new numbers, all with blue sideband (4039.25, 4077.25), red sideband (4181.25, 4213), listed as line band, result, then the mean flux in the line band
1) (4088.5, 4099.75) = 1.4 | 21.4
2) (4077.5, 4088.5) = -0.7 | 26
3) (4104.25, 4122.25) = -0.6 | 25.3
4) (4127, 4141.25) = -0.2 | 24.9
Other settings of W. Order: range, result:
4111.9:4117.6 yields 25.7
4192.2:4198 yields 23.3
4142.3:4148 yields 25.2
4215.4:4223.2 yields 26.7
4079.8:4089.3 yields 26.4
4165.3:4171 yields 25.6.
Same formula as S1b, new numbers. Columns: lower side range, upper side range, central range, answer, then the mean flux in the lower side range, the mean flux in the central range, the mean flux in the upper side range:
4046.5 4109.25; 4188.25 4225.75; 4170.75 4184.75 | -0.8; 23.5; 26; 24.9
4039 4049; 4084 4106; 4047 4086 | -1.1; 26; 24.6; 21.5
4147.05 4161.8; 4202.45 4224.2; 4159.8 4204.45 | 0.3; 25.4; 25.3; 25.6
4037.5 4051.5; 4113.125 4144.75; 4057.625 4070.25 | 0.1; 25.4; 25.1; 24.9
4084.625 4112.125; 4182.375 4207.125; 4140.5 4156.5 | -0.7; 22.3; 24.3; 24.3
